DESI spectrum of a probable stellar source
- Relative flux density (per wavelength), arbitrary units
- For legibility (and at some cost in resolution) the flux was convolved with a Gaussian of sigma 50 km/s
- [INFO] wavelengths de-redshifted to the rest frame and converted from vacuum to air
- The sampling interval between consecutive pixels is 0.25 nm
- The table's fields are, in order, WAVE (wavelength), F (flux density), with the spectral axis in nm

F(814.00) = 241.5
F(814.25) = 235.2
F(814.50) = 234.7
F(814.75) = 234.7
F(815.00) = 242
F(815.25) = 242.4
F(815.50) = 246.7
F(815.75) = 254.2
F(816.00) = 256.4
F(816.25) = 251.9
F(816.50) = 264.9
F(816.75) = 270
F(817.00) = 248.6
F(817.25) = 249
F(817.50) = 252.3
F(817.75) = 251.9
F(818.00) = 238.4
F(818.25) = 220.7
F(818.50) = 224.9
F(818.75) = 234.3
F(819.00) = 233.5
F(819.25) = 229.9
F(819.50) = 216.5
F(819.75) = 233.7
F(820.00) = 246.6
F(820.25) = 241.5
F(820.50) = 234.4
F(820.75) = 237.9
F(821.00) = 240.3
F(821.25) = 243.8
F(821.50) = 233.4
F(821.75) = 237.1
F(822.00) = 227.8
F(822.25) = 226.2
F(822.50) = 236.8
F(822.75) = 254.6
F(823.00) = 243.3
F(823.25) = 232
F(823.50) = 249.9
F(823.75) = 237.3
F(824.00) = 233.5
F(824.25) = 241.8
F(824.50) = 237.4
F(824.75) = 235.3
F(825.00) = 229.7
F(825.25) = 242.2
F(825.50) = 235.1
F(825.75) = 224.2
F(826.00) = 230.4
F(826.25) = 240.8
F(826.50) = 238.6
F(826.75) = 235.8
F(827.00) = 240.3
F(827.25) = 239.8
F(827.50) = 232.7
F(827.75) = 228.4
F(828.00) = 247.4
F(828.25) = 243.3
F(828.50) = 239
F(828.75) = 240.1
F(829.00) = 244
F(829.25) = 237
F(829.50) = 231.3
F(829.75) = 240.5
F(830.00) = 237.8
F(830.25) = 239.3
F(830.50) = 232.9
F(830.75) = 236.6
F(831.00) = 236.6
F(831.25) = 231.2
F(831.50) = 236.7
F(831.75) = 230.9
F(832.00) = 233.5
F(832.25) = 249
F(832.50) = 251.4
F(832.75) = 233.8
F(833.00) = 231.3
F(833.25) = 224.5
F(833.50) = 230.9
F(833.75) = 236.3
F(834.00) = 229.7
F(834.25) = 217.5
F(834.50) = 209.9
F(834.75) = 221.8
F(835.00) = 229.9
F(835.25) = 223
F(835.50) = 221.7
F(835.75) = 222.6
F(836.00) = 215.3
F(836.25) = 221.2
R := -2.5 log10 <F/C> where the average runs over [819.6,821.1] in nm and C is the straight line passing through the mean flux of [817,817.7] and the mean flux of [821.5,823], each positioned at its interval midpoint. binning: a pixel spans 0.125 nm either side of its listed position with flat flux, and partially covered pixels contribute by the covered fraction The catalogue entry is 0.02 mag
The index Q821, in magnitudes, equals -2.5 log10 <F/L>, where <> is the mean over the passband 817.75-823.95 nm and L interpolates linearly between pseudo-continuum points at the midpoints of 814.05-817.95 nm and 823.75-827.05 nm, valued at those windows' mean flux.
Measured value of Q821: 0.03 mag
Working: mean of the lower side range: 249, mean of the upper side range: 236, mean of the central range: 236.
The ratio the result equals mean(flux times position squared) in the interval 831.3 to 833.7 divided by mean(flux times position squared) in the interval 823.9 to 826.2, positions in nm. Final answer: 1.02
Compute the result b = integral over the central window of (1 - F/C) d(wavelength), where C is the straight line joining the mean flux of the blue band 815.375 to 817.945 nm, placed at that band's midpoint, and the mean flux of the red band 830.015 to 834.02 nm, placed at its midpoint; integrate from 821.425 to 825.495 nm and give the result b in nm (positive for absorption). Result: 0.14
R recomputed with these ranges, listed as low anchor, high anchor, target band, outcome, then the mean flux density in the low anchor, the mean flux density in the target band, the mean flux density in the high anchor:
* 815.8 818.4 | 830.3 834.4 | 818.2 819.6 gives 0.10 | 250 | 227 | 234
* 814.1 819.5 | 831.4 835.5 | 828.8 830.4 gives -0.02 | 243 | 238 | 230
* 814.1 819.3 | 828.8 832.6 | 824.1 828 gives 0.02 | 244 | 236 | 238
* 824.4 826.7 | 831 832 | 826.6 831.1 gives -0.02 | 235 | 238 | 233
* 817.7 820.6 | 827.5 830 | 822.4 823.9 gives -0.03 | 233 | 242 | 239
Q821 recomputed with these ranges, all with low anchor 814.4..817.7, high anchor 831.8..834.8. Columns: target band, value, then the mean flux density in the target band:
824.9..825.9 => 0.03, 233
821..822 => 0.03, 237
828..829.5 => -0.02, 240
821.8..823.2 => 0.02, 237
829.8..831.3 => -0.01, 236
